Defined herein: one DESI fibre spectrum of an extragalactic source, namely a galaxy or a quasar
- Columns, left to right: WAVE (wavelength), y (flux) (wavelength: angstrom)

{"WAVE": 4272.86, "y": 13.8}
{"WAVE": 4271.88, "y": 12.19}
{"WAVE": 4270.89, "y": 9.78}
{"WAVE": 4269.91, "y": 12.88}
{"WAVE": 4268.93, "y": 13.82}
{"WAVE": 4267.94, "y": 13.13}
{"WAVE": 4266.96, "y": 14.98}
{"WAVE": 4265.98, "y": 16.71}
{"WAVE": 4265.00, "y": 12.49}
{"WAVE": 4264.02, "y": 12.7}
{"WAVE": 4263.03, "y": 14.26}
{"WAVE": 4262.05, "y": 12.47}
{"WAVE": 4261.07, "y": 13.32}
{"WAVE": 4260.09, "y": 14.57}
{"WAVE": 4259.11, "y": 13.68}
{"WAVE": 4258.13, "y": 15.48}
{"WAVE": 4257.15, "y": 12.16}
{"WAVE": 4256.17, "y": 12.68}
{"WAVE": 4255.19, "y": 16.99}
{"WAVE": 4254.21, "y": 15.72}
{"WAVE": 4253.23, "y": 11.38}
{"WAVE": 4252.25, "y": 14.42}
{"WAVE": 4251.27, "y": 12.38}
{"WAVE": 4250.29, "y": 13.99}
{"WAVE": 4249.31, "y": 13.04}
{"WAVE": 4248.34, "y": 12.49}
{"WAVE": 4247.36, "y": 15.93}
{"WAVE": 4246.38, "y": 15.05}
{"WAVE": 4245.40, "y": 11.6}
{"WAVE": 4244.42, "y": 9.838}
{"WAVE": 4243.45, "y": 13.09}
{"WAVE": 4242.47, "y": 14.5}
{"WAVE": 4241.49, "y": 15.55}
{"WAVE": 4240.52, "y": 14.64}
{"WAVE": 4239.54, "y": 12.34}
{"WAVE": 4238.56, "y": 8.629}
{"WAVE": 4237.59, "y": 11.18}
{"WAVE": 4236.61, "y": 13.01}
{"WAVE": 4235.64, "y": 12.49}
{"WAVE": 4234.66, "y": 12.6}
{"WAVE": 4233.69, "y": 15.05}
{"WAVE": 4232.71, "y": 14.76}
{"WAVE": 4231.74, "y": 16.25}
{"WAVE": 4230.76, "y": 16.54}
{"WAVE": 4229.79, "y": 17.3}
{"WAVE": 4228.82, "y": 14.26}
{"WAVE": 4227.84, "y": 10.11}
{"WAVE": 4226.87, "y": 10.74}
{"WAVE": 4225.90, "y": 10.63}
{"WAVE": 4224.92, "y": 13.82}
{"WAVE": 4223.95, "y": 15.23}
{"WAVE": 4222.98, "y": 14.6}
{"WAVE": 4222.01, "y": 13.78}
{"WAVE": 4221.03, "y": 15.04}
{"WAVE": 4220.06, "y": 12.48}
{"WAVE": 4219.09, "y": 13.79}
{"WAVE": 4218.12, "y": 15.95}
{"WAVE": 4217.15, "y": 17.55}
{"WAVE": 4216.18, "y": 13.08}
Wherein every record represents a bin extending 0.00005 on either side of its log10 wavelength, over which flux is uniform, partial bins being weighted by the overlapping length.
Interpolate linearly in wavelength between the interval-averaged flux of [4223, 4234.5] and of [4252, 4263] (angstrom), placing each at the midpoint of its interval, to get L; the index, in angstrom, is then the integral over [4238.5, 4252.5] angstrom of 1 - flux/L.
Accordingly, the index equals 0.7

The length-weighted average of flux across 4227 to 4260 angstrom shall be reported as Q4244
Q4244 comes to 13.6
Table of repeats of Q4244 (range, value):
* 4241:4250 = 13.5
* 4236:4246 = 12.5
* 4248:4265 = 13.6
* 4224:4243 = 13.4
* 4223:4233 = 14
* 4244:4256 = 13.6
